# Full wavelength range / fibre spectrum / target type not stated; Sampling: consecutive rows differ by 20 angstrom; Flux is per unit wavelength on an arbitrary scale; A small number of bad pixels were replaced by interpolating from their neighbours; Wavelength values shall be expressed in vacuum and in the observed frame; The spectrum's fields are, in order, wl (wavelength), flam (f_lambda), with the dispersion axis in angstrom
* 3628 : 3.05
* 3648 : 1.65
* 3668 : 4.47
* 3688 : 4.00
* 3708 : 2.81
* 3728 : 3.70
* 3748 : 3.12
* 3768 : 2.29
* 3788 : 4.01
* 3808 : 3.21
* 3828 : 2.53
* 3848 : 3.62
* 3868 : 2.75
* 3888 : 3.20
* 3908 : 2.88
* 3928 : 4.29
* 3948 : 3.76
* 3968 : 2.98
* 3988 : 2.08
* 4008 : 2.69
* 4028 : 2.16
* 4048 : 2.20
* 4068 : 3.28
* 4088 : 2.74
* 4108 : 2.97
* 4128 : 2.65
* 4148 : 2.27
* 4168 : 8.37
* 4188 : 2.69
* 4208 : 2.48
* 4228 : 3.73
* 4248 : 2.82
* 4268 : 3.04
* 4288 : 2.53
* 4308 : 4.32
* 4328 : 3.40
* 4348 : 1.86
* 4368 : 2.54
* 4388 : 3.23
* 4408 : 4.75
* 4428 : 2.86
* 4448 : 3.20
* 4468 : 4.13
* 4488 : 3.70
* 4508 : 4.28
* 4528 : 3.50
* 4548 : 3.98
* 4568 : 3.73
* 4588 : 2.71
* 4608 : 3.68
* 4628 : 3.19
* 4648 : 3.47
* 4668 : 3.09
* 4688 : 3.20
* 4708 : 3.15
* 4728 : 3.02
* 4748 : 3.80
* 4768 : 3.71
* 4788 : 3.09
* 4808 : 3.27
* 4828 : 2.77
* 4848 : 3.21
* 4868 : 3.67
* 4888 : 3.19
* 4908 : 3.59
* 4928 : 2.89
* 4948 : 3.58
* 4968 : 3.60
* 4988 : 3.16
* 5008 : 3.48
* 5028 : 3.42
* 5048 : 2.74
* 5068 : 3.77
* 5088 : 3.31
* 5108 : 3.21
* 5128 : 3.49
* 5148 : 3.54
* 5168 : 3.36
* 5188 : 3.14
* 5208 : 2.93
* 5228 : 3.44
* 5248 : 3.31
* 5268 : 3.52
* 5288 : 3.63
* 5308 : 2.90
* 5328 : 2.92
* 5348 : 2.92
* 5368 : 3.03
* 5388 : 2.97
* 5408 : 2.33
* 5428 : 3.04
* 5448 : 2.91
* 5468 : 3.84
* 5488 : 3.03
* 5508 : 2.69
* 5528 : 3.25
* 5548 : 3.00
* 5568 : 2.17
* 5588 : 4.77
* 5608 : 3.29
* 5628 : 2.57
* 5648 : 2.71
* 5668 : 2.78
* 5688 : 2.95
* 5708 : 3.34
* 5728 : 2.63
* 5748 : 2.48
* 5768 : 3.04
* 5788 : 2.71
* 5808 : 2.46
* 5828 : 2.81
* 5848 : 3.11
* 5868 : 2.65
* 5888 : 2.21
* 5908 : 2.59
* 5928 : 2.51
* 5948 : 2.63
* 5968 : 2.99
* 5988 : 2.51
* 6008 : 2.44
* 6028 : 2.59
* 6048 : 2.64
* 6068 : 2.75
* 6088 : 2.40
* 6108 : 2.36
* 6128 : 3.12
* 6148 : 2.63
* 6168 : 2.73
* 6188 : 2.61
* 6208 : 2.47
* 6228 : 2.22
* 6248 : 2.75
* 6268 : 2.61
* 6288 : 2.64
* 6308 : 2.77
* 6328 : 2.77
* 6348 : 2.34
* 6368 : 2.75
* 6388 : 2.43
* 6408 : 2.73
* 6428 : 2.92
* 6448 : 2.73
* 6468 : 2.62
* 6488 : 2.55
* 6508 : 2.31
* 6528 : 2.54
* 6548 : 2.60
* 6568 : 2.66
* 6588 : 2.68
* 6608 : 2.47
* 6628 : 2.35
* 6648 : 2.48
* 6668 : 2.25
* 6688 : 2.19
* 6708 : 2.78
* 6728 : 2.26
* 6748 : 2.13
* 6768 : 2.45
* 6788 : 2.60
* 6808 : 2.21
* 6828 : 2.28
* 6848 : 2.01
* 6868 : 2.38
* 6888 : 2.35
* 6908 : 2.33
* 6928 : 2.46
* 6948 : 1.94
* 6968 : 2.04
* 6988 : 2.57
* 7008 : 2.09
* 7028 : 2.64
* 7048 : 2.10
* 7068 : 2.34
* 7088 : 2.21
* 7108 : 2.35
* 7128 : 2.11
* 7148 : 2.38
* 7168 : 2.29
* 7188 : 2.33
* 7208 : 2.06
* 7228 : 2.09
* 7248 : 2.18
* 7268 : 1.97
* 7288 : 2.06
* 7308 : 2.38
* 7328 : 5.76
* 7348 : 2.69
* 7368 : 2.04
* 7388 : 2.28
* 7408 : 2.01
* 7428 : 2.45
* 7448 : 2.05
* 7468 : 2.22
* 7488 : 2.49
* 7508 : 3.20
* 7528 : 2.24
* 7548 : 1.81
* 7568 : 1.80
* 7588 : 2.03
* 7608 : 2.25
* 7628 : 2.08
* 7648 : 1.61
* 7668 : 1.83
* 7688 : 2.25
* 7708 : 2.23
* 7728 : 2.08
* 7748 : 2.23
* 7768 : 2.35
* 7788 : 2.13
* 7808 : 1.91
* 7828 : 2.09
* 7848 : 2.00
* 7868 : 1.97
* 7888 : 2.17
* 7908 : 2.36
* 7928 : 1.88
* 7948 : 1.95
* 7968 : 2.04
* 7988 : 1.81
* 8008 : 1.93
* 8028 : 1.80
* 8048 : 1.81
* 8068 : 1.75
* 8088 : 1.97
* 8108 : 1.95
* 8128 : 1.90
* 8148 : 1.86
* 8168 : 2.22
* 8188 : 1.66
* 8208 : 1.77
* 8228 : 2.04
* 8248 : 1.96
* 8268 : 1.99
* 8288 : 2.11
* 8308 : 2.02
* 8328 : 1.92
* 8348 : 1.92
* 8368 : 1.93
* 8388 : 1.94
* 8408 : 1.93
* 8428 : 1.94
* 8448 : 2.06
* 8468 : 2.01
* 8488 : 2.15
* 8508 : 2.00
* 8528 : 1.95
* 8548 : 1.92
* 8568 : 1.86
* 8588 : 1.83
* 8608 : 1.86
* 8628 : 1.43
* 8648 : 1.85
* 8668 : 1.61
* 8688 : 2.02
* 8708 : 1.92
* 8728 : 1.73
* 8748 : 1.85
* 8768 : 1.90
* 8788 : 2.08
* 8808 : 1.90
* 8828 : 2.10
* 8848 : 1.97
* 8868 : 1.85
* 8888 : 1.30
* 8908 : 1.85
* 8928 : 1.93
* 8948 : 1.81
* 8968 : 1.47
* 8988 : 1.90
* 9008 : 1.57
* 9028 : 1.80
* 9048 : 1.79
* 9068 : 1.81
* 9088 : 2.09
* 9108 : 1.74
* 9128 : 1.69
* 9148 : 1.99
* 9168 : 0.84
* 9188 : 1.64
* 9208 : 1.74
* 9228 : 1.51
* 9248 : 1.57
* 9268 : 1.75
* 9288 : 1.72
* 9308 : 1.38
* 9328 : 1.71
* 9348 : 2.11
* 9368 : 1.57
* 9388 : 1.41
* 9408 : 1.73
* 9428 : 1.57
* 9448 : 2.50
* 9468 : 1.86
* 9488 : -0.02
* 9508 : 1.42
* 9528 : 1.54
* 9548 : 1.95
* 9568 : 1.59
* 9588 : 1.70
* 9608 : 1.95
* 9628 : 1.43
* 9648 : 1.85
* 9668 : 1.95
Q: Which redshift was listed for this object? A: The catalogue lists 0.12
